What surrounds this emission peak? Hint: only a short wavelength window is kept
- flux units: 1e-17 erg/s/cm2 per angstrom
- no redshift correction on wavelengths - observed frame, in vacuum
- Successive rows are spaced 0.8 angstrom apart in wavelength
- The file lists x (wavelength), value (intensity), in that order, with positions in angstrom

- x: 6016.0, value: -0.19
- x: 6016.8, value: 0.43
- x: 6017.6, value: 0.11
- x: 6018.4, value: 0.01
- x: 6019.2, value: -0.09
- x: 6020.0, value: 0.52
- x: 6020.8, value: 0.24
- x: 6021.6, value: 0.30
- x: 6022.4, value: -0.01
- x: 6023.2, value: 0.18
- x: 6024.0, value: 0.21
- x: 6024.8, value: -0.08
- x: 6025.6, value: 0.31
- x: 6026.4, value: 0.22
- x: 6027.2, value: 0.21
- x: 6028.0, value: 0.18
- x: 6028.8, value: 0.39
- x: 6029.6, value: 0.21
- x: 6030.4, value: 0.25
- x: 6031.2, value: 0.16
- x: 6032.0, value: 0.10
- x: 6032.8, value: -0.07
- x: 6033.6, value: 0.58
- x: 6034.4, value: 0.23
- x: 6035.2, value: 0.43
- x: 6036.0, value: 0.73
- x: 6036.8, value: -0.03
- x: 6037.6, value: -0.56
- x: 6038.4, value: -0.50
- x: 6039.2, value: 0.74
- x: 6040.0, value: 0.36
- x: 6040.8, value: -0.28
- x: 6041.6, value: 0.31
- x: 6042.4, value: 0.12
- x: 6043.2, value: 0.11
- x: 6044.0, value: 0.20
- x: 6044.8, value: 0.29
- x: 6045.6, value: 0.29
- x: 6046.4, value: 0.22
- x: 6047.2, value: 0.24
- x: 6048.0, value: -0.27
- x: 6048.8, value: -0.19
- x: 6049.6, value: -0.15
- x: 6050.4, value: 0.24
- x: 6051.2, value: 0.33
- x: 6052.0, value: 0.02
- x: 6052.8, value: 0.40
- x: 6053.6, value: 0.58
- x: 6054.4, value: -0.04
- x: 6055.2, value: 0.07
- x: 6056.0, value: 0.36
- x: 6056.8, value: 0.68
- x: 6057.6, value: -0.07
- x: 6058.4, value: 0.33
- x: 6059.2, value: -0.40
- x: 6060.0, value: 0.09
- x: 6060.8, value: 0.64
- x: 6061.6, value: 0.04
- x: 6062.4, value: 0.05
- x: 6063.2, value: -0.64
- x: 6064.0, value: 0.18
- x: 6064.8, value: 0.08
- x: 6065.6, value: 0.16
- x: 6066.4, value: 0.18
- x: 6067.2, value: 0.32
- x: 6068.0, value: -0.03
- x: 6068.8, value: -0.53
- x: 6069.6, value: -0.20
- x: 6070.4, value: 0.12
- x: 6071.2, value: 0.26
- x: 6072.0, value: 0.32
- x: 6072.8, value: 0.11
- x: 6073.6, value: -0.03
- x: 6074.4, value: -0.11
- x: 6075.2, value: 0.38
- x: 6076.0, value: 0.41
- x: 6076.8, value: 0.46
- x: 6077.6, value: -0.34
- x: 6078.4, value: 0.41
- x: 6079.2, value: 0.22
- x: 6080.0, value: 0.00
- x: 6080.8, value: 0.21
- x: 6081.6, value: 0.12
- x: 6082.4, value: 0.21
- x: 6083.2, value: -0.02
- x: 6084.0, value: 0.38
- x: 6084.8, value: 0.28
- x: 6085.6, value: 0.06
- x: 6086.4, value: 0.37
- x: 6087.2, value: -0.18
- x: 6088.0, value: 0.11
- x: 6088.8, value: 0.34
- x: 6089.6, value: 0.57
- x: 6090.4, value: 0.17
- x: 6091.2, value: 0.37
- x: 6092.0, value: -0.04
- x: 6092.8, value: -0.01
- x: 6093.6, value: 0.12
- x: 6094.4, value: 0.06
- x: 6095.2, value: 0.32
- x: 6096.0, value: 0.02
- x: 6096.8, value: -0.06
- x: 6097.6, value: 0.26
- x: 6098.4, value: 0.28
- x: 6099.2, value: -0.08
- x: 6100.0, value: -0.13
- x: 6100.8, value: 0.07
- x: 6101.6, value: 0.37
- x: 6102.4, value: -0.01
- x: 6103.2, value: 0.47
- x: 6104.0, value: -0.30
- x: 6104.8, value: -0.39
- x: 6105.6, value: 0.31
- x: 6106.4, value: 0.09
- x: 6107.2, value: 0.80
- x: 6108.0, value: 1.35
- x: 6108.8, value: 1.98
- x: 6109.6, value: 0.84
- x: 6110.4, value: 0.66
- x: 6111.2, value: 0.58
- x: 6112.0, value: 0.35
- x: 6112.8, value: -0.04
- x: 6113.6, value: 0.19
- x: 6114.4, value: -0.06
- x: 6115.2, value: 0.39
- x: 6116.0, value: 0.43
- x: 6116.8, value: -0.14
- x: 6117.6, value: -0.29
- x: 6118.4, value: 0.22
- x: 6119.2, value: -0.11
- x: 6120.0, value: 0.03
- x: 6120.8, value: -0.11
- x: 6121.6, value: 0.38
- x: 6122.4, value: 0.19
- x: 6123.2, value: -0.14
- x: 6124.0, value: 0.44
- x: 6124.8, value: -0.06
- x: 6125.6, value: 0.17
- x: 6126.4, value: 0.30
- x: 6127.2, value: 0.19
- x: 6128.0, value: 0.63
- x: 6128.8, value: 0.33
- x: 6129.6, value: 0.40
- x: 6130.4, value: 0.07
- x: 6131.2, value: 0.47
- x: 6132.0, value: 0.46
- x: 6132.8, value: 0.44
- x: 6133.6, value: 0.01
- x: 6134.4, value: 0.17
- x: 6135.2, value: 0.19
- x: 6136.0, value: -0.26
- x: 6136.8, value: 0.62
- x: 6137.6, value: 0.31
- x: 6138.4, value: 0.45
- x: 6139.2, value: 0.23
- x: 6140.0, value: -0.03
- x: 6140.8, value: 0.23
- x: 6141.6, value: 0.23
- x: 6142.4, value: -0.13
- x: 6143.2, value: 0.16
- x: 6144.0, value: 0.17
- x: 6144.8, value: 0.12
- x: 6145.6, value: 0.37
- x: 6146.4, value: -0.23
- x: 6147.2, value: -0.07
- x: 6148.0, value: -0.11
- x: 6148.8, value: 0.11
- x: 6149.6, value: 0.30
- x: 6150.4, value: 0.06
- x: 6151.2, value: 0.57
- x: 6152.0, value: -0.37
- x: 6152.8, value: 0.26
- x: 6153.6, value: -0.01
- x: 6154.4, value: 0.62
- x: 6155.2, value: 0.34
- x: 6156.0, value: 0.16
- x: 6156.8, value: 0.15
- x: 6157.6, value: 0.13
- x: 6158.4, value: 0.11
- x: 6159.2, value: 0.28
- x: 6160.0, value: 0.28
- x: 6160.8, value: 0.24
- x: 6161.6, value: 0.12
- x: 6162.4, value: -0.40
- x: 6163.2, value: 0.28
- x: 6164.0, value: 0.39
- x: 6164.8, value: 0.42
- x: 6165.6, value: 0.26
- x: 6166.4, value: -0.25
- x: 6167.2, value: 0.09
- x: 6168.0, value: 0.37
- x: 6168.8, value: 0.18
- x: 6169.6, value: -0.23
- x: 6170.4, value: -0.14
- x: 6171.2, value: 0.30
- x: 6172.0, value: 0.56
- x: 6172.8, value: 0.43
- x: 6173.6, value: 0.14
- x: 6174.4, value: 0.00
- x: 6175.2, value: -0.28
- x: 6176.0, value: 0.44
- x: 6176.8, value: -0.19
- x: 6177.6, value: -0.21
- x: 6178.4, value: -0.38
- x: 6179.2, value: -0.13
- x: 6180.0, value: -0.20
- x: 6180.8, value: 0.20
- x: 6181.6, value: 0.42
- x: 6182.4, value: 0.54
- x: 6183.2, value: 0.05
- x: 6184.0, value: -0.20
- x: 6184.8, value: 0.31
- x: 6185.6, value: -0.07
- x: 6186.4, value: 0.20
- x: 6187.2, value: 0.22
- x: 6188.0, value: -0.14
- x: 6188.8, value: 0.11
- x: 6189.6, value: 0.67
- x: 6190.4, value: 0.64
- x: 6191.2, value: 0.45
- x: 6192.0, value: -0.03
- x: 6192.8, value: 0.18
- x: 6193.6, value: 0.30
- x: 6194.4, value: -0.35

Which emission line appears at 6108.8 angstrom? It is H-beta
